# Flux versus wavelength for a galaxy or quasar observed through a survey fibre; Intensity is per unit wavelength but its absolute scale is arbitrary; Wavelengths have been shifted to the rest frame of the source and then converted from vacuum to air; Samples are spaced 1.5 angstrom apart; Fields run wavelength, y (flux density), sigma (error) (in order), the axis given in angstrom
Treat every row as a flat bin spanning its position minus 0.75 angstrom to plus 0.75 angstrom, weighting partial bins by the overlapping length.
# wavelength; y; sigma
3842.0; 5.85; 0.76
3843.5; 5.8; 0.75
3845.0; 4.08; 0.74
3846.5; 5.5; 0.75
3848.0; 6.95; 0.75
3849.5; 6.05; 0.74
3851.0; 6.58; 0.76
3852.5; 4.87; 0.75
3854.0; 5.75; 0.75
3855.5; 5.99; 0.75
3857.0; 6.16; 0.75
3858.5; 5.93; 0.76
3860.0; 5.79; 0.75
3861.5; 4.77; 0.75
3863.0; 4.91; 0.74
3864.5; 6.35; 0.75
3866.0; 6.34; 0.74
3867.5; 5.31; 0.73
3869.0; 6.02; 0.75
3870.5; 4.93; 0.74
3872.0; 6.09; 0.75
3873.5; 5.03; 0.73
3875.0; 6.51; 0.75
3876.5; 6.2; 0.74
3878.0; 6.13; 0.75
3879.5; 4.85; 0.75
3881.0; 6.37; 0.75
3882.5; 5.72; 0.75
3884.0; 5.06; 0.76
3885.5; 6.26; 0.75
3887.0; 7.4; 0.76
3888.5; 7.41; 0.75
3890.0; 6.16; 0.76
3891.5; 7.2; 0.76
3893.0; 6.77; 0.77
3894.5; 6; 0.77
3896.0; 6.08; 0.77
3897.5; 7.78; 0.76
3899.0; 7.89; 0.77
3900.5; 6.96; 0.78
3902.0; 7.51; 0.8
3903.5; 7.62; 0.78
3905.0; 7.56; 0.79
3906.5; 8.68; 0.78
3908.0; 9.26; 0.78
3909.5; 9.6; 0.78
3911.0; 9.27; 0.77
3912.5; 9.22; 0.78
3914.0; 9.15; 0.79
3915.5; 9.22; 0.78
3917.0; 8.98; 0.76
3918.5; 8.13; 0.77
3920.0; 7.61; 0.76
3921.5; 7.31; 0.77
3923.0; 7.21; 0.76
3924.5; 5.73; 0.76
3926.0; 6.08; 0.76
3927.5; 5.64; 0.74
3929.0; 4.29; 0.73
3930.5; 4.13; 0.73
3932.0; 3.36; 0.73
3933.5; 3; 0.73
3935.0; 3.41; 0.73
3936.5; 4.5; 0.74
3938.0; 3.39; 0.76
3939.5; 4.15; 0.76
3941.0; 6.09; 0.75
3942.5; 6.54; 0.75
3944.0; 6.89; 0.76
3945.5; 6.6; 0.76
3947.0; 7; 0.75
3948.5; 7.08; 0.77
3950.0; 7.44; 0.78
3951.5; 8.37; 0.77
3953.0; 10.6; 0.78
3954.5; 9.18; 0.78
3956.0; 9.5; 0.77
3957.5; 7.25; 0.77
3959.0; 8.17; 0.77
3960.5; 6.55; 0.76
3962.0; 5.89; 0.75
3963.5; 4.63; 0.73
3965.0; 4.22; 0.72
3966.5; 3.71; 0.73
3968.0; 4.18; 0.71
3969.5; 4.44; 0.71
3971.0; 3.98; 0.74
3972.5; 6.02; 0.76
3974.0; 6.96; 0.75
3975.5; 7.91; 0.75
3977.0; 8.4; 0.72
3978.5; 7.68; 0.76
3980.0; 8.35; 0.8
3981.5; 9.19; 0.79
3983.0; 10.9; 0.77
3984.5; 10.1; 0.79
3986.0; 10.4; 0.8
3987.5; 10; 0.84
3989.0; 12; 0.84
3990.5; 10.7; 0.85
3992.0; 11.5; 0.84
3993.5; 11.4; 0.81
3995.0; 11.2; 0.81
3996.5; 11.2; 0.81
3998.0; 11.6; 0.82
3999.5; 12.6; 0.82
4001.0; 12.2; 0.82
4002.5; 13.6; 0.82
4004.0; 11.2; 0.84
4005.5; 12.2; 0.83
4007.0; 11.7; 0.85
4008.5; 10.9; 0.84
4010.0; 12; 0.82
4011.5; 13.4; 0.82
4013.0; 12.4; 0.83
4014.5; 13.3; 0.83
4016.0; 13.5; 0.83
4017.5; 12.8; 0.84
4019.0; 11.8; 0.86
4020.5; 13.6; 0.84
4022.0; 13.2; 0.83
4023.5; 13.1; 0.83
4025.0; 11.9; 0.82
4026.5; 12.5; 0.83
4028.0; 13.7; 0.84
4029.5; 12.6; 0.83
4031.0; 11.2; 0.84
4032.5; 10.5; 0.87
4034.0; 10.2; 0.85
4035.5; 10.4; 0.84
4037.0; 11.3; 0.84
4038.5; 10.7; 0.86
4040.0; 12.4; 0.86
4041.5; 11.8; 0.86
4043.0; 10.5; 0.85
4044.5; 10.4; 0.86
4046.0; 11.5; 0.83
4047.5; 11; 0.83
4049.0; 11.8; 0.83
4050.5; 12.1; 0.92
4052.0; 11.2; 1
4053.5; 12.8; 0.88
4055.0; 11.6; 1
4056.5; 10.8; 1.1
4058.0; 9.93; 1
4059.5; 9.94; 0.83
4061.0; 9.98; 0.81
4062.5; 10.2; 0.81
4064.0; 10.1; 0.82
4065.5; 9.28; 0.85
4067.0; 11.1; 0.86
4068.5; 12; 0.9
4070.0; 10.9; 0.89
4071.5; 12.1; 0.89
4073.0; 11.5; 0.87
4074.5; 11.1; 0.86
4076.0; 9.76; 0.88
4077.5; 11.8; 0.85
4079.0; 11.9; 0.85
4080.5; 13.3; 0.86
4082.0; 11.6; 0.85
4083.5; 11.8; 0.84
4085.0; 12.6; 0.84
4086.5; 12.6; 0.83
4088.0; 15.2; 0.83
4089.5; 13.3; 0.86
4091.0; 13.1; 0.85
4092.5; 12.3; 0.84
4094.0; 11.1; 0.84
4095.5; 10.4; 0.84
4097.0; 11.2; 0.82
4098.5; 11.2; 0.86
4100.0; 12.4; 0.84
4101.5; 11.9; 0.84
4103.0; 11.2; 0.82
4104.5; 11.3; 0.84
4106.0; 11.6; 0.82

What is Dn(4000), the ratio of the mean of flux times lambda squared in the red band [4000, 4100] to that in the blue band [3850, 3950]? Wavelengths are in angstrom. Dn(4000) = 1.98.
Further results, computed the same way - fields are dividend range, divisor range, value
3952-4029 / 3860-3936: 1.60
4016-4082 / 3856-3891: 2.12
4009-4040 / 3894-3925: 1.62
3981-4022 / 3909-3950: 1.91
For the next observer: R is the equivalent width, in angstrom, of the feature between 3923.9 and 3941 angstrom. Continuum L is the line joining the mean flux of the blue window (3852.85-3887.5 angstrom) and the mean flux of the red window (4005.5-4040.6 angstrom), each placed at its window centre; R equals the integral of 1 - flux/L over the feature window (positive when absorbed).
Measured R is 8.1 angstrom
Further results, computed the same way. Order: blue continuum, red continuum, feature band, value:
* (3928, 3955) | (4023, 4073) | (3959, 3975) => 4.2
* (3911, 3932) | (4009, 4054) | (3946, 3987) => 7.8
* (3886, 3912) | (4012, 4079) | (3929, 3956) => 8.5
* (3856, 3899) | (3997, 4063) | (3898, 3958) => 6.4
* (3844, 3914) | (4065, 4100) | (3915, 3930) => 1.4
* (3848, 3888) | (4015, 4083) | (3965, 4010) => 0.9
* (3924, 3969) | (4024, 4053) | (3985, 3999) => -4.0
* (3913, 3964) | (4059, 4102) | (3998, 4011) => -4.6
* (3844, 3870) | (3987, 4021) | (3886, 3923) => -0.3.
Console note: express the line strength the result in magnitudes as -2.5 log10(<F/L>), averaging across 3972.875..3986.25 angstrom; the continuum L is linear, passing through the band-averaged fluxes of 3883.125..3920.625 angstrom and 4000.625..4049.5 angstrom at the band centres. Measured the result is 0.19 mag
